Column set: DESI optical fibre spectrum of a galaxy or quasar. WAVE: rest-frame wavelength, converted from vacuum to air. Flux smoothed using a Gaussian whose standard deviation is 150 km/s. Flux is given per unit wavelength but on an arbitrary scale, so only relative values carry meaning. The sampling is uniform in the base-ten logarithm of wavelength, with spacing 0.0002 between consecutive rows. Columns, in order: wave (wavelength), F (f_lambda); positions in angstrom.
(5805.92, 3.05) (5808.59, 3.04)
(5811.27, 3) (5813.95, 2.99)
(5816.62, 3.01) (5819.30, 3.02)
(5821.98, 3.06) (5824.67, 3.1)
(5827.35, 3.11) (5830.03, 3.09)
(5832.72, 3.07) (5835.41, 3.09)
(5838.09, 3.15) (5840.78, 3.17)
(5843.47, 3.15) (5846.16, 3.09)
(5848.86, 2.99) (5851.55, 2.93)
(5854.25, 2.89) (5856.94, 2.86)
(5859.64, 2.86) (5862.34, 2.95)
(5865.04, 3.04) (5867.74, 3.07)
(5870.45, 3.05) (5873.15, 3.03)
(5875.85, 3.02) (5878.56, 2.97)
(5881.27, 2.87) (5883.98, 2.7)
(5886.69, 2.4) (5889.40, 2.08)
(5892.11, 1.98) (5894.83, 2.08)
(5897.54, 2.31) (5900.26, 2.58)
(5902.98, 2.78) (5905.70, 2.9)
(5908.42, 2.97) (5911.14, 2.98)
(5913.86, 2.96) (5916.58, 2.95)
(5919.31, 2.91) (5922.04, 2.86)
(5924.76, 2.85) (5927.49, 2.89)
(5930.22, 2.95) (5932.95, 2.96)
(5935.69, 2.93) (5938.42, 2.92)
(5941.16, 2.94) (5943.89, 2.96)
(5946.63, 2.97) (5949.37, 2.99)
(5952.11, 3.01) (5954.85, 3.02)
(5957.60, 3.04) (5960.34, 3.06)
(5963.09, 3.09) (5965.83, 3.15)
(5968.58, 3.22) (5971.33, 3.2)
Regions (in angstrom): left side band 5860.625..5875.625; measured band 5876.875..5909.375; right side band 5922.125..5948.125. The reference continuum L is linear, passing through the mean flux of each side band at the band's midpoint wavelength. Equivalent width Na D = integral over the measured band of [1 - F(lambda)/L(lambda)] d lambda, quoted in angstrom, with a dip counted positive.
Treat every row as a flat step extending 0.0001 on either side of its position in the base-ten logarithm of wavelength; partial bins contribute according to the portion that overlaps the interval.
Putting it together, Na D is 4.7 angstrom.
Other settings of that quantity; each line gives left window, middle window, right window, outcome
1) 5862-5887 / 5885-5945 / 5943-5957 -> 4.7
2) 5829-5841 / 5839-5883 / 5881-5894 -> -4.4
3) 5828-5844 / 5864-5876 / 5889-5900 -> -2.3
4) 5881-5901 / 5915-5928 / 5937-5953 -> -1.0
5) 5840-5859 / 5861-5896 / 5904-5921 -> 3.1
